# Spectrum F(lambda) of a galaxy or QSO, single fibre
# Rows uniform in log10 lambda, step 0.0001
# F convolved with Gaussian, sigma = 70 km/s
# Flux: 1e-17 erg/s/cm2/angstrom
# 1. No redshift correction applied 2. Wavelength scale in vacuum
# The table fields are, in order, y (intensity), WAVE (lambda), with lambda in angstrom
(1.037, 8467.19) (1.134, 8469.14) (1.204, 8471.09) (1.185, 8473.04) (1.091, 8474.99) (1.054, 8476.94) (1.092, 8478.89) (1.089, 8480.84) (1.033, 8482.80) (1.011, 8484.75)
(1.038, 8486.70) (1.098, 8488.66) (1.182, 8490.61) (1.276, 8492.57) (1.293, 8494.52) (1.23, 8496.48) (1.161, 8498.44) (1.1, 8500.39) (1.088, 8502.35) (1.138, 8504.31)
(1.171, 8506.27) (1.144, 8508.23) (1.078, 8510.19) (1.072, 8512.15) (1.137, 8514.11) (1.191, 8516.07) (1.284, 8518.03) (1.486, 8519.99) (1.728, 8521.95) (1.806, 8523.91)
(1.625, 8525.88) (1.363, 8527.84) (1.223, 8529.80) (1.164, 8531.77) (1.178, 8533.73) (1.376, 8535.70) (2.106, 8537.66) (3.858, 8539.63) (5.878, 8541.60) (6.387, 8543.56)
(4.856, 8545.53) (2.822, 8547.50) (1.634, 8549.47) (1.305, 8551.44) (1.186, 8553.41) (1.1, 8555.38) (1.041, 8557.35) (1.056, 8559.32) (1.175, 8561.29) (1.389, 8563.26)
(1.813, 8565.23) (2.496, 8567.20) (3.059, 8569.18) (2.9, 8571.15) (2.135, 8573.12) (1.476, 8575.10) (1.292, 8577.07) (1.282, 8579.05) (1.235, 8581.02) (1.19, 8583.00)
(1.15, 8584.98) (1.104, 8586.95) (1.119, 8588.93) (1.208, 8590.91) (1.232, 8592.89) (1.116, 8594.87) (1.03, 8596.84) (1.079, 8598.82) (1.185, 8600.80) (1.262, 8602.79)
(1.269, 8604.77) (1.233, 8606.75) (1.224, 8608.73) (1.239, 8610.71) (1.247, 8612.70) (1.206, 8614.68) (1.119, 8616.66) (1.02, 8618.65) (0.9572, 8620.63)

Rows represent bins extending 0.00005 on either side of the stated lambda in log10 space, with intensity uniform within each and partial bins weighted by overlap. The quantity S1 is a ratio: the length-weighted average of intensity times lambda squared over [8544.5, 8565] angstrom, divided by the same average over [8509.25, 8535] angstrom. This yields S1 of 1.33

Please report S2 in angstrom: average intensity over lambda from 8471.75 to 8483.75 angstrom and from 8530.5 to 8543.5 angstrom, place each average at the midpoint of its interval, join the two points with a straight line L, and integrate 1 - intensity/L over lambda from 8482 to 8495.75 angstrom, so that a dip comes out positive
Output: 2.8 angstrom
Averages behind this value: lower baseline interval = 1.09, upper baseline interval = 2.83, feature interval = 1.14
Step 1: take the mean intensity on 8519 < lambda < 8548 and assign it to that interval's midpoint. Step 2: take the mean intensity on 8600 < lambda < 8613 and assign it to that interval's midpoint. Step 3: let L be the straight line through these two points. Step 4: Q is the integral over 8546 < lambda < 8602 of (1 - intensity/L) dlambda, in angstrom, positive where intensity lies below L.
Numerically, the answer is 9.7 angstrom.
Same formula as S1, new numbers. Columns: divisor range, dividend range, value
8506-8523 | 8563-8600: 1.24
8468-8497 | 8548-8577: 1.53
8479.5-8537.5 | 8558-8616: 1.16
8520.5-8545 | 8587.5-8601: 0.46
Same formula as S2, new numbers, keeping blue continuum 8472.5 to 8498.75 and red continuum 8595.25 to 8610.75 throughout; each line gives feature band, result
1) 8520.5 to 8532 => -3.6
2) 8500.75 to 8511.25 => 0.2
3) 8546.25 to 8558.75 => -4.4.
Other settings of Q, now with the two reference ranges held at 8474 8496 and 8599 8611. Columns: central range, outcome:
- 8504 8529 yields -4.0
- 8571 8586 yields -3.9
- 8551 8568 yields -2.9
